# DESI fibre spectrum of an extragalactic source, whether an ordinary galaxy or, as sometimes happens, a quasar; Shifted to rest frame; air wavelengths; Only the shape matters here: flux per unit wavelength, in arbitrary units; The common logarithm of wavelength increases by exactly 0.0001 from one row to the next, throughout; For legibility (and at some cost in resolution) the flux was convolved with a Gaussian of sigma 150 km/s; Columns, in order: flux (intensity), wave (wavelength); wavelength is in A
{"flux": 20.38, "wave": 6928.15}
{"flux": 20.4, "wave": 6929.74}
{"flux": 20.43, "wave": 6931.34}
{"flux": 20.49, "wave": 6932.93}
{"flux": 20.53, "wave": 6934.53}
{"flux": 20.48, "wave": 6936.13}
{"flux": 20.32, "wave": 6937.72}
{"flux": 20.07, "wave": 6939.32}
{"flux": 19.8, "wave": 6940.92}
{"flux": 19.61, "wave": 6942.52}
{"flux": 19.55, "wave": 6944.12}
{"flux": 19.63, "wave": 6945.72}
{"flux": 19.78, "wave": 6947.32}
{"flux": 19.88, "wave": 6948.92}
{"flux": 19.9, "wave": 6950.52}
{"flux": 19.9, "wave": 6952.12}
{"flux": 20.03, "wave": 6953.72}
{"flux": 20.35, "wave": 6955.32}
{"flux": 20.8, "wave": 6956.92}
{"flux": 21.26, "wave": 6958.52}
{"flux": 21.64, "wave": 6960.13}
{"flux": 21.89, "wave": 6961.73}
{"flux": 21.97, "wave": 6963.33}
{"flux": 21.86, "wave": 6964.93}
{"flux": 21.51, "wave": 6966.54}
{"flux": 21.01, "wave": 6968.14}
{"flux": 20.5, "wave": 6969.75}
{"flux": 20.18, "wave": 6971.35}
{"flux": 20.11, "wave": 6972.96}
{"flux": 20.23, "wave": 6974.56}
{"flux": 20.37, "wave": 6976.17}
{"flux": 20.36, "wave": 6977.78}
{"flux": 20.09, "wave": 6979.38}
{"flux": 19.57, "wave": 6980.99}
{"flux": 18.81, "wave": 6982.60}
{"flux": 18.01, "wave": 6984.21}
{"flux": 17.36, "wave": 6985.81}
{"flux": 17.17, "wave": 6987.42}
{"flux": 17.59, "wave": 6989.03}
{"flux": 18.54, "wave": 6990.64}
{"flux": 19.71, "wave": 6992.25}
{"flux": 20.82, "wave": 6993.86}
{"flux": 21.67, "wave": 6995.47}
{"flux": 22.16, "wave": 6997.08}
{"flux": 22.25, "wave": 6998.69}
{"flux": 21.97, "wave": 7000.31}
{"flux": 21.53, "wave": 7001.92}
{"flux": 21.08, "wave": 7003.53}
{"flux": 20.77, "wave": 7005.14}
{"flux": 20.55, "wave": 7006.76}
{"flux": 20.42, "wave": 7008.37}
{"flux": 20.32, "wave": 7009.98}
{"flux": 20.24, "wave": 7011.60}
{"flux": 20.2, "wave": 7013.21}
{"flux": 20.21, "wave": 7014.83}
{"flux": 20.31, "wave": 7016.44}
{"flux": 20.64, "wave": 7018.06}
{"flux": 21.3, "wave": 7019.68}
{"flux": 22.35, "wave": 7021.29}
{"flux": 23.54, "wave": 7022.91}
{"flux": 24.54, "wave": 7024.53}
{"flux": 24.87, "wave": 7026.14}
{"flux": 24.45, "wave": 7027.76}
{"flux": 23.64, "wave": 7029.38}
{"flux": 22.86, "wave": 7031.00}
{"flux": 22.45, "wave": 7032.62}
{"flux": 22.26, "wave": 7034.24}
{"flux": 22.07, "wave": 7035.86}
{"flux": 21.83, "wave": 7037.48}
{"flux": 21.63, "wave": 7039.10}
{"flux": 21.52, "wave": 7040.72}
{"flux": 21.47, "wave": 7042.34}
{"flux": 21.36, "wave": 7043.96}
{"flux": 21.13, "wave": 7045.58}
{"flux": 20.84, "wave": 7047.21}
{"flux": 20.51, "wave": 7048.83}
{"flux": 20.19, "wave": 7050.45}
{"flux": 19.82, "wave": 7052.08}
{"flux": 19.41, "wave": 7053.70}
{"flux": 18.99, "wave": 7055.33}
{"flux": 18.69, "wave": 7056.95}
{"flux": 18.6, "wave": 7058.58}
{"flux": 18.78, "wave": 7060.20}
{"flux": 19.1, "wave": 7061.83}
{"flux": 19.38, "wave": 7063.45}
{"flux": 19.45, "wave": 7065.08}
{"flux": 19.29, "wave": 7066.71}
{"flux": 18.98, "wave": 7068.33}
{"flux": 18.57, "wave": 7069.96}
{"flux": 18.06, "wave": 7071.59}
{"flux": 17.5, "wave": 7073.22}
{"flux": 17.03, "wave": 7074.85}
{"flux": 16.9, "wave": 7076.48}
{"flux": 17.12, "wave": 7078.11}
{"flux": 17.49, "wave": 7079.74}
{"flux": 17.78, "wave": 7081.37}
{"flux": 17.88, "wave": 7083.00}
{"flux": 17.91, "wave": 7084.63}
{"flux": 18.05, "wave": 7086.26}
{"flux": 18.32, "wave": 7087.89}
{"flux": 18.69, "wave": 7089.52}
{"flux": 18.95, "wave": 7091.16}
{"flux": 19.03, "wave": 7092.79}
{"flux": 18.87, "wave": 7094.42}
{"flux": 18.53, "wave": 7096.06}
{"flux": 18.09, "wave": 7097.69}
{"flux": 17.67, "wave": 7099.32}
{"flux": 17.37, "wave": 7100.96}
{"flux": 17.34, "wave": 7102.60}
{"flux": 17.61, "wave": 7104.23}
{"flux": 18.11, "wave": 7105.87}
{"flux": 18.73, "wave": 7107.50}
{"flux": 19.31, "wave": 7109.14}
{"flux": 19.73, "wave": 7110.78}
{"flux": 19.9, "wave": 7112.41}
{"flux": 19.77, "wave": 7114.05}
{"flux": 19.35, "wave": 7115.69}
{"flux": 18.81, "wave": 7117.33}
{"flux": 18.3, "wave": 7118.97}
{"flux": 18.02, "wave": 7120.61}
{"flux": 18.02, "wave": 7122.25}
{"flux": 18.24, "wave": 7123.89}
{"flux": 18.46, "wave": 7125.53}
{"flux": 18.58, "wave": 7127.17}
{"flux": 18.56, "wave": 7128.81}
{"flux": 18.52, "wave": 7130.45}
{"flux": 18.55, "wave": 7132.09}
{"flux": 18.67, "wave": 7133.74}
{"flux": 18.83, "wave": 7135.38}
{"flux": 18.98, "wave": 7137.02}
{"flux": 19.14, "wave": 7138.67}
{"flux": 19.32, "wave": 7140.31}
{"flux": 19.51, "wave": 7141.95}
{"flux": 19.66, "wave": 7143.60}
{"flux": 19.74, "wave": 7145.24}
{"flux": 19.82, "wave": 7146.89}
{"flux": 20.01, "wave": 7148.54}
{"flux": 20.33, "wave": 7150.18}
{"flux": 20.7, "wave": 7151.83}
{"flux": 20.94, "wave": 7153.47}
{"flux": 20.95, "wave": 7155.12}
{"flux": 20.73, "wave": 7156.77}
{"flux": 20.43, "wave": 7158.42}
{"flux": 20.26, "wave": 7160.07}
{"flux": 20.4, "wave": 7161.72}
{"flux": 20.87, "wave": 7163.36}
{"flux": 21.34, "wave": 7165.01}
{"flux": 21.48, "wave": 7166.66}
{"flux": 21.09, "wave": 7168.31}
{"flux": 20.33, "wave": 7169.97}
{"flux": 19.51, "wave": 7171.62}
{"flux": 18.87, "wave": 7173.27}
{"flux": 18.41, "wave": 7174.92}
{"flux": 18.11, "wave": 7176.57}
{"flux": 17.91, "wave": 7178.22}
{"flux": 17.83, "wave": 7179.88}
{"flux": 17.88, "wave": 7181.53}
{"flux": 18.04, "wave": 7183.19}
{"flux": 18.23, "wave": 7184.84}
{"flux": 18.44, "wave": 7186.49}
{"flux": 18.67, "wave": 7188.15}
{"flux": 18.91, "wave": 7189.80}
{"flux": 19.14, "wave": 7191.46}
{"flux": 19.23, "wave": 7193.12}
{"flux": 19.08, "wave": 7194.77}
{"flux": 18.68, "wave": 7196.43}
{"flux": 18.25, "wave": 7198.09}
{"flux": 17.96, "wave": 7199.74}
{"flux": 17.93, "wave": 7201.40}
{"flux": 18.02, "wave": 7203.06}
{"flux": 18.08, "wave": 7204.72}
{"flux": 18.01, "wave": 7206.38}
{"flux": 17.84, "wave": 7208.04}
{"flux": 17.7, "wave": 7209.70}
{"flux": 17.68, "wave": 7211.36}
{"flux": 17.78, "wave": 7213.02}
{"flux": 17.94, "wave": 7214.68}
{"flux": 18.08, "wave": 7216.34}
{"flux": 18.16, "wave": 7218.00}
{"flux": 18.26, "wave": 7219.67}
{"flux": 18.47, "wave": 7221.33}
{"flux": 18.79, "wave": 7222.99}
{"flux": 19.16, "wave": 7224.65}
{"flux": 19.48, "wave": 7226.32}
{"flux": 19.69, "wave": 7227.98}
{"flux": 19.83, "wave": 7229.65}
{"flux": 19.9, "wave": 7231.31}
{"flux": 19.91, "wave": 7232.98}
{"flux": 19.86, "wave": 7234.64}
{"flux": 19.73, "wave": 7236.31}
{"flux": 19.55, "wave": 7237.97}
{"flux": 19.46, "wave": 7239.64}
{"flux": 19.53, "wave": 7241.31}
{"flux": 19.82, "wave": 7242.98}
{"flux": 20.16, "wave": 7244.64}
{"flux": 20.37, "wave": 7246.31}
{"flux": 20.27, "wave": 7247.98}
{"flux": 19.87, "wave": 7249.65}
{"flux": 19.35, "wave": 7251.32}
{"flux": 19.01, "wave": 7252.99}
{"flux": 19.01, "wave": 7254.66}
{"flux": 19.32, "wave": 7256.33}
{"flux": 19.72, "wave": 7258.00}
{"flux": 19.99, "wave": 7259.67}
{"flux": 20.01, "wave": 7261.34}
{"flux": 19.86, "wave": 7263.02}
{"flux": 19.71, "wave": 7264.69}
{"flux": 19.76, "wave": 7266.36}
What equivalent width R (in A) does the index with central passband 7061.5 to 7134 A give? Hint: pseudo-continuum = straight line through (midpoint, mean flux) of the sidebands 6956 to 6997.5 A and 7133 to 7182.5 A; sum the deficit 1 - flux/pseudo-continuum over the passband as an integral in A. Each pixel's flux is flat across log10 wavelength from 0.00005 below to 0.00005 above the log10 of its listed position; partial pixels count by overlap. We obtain 5.4 A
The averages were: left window 20.2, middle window 18.4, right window 19.7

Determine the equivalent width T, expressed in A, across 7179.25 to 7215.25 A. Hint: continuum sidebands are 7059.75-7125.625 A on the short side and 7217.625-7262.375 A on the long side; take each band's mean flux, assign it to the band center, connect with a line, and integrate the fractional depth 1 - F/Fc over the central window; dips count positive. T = 1.8 A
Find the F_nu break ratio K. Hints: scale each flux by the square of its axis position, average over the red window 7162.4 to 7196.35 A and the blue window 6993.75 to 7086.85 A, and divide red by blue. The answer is 0.98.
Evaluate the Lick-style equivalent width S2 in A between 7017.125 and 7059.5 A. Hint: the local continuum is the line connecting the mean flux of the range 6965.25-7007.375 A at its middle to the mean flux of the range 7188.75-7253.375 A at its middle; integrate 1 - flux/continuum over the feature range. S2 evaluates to -3.5 A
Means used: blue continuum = 20.2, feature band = 21.6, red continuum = 18.9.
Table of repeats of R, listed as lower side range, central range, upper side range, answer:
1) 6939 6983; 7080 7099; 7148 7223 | 1.25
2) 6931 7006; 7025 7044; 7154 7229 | -2.61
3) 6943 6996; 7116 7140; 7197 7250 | 0.94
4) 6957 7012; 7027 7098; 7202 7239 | 0.83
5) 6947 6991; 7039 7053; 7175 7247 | -0.90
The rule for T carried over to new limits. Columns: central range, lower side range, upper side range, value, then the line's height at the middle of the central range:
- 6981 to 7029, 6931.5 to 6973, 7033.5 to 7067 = -1.0 A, 20.4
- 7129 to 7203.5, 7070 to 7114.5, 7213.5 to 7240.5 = -2.5 A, 18.7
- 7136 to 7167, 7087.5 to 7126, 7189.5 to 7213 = -3.0 A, 18.4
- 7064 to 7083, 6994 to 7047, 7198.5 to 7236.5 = 2.6 A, 20.9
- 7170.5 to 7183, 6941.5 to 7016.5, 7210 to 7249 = 0.7 A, 19.4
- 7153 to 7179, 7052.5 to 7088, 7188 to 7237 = -2.1 A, 18.6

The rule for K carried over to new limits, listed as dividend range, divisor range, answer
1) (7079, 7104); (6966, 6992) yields 0.96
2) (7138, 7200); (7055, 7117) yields 1.08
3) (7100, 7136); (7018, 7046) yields 0.85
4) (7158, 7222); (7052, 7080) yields 1.05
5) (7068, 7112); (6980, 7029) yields 0.89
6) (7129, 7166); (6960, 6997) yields 1.04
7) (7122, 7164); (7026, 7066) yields 0.96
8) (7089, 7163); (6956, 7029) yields 0.95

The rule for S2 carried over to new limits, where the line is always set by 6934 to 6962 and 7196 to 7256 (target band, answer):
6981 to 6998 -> 0.7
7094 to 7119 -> 1.2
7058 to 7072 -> 0.5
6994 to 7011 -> -1.0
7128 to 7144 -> 0.3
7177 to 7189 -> 0.6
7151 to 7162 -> -0.8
